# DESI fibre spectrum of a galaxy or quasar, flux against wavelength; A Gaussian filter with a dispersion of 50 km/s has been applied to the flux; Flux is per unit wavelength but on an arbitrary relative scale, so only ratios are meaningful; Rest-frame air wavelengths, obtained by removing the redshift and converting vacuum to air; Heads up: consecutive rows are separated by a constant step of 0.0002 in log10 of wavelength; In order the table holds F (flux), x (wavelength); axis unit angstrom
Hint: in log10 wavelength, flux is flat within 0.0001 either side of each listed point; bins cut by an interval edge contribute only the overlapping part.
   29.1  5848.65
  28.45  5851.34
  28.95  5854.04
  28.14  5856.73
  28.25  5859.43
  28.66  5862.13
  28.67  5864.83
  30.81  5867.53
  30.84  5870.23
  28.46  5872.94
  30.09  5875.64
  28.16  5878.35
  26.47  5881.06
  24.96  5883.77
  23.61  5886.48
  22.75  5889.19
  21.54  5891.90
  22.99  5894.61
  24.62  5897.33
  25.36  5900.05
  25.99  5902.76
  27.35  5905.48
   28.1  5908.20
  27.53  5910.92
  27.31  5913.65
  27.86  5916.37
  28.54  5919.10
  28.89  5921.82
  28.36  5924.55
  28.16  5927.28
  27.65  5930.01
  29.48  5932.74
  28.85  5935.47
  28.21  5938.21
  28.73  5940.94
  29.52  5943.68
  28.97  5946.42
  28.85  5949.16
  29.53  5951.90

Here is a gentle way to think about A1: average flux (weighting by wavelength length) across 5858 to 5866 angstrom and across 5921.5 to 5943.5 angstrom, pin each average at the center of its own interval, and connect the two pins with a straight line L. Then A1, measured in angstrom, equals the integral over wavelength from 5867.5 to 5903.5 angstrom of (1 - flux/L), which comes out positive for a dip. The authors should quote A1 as 3.2 angstrom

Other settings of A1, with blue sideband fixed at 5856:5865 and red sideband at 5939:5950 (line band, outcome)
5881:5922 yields 4.19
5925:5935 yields 0.15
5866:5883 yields -0.29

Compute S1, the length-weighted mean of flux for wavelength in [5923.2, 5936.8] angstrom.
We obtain 28.5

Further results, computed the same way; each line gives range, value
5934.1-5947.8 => 28.8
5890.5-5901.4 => 23.6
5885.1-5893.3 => 22.7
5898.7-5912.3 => 26.9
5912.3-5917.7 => 27.6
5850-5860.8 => 28.4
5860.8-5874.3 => 29.5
